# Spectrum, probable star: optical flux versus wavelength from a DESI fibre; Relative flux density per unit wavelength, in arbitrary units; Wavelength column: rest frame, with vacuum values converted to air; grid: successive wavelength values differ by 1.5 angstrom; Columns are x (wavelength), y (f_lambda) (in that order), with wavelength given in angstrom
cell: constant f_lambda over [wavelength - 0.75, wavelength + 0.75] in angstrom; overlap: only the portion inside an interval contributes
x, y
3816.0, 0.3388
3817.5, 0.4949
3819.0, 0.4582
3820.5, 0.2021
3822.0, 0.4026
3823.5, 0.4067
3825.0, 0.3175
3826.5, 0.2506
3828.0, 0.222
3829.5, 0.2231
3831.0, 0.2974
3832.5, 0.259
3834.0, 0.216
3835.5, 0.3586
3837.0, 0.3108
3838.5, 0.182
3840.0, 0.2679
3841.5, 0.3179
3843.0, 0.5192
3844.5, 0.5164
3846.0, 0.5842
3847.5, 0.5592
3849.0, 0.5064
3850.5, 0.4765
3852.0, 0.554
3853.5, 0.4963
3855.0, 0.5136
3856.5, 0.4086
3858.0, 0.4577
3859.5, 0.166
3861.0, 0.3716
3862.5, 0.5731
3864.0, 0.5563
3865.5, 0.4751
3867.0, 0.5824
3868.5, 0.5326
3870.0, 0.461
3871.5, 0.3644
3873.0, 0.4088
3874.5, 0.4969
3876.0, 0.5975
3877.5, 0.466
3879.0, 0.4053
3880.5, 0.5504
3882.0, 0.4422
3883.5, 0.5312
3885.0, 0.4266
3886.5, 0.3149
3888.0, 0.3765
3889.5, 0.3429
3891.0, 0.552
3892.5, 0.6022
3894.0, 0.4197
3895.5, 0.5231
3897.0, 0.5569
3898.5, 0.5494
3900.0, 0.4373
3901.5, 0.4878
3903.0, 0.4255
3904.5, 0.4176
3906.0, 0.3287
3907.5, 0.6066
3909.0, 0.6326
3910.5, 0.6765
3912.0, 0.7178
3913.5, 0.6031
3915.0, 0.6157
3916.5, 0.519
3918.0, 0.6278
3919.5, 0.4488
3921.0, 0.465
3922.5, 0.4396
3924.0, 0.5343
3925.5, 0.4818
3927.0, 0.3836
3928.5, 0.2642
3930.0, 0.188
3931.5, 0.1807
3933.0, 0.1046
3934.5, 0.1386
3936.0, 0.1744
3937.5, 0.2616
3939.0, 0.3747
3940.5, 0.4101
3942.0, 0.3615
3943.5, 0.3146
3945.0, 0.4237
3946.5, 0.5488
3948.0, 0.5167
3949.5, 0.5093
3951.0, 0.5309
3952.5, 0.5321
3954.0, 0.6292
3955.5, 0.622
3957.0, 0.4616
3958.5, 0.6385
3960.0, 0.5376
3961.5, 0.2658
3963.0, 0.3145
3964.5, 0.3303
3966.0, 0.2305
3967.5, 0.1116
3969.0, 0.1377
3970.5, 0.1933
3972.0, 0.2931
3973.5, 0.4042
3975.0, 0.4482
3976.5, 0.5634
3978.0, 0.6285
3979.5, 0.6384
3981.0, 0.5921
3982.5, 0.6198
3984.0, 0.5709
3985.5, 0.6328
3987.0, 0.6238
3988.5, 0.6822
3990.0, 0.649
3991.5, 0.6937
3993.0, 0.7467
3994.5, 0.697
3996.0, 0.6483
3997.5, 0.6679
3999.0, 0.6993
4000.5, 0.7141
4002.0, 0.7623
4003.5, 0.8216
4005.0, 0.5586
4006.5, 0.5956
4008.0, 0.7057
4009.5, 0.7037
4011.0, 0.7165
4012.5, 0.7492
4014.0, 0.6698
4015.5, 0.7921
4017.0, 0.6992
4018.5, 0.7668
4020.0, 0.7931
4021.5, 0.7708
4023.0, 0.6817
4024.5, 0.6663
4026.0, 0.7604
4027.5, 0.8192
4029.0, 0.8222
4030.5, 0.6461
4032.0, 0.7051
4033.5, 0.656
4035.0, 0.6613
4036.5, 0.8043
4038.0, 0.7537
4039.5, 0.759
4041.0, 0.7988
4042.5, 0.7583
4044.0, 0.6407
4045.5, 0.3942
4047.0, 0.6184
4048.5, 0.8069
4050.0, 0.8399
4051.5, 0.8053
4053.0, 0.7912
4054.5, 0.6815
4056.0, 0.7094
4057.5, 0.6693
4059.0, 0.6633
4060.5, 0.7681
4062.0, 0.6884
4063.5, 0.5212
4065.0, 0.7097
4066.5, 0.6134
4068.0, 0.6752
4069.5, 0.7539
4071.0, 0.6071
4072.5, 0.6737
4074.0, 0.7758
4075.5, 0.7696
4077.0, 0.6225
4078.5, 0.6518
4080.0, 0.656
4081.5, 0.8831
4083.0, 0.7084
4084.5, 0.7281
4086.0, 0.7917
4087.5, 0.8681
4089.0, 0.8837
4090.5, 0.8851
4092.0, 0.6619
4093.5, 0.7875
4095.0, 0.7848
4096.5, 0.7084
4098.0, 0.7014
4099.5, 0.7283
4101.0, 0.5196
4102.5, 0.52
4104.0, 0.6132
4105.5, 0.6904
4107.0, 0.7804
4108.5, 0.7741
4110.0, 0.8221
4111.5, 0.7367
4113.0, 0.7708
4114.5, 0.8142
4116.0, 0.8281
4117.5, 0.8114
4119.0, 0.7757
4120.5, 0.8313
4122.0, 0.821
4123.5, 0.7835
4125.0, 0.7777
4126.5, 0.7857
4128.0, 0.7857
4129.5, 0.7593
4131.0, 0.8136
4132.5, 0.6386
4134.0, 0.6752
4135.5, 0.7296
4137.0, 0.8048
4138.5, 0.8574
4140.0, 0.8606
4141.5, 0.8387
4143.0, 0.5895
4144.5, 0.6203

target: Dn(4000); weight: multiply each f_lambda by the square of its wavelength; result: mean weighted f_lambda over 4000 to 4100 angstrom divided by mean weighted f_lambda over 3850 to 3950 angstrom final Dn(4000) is 1.7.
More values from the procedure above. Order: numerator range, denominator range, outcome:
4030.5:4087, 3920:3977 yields 1.98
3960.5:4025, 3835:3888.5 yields 1.40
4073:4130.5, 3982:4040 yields 1.12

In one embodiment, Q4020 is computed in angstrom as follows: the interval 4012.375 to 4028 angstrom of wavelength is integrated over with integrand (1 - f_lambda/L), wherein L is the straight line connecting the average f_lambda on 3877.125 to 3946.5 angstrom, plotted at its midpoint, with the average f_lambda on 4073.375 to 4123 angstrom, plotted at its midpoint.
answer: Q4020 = -3.1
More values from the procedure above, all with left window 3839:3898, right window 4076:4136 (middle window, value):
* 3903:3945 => 8.8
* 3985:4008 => -2.3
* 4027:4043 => -1.9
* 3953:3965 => 2.0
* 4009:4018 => -1.2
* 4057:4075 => 0.6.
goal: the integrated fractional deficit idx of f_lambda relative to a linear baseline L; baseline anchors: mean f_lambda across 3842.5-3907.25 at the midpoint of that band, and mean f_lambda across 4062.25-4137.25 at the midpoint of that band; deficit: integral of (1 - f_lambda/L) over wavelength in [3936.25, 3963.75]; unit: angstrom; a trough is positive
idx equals 5.32 angstrom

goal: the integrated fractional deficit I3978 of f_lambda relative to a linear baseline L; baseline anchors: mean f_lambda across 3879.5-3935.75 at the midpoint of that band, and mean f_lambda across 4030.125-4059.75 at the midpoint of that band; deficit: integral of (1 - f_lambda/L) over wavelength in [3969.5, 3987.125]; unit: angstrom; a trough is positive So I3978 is 2.38 angstrom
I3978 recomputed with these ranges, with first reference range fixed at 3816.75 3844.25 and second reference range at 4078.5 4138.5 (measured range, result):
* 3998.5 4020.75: -4.3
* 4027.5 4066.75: -2.9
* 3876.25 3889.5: -1.3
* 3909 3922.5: -3.8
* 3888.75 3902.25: -2.4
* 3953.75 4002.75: 2.4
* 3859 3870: -2.9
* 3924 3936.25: 5.5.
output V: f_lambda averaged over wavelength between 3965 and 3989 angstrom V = 0.457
